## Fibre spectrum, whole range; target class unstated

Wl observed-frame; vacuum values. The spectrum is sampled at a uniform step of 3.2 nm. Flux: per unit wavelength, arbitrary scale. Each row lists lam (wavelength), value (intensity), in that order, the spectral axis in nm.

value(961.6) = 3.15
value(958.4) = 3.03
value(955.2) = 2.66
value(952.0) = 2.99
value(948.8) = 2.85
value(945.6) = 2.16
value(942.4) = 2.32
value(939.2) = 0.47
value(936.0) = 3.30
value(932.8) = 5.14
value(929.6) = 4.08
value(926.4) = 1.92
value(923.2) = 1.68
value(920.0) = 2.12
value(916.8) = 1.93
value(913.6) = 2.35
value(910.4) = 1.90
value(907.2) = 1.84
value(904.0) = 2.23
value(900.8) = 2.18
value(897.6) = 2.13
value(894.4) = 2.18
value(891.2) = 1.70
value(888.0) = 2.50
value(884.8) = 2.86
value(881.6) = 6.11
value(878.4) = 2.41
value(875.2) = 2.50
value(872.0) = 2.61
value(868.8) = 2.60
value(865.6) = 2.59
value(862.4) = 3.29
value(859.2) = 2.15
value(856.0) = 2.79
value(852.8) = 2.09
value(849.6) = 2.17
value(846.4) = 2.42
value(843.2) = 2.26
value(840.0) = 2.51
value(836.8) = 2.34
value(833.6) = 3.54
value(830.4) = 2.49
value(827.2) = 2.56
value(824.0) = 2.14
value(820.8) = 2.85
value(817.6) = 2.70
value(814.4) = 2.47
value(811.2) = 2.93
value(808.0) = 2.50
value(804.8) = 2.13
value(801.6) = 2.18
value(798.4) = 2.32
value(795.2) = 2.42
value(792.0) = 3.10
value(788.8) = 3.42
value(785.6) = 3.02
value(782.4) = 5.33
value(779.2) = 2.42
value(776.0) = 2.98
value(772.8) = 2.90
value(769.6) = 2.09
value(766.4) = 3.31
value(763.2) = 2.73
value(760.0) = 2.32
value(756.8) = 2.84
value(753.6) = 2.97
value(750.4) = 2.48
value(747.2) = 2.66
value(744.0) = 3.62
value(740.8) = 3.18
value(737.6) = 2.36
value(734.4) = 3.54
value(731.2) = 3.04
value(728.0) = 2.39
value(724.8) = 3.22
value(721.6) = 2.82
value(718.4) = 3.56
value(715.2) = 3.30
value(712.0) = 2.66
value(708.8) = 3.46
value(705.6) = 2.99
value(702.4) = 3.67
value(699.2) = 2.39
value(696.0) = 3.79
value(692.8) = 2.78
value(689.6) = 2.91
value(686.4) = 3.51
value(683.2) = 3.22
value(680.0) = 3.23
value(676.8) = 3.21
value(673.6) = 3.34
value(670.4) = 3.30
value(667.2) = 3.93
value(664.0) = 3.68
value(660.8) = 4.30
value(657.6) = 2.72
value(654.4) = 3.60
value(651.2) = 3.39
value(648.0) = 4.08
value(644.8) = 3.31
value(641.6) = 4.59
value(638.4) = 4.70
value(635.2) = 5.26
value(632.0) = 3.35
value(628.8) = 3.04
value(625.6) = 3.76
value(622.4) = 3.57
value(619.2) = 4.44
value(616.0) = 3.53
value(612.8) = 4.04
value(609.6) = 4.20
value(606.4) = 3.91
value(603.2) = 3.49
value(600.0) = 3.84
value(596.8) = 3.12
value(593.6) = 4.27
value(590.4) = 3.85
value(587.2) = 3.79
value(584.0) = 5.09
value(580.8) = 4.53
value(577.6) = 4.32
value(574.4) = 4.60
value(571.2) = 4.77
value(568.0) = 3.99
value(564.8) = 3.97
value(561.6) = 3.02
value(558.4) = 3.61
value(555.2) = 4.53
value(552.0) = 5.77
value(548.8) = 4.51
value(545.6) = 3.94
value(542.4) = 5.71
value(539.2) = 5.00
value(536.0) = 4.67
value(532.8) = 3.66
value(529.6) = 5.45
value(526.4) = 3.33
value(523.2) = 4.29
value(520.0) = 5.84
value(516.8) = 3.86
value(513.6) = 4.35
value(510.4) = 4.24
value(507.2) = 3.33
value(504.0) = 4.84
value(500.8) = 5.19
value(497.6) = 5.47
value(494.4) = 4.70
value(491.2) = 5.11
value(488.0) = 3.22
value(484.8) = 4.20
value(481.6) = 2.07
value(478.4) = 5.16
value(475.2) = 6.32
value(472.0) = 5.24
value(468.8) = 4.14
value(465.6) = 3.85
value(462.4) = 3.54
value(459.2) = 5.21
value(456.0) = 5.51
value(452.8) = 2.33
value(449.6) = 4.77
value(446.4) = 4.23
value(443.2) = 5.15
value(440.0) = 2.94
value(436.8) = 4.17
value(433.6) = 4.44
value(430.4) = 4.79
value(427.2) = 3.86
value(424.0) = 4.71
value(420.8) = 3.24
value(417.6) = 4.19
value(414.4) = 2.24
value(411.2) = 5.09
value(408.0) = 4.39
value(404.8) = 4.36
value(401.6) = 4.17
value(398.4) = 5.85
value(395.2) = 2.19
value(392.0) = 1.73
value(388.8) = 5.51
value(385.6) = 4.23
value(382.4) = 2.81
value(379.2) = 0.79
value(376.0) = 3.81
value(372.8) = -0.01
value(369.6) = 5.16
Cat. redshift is 1.39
